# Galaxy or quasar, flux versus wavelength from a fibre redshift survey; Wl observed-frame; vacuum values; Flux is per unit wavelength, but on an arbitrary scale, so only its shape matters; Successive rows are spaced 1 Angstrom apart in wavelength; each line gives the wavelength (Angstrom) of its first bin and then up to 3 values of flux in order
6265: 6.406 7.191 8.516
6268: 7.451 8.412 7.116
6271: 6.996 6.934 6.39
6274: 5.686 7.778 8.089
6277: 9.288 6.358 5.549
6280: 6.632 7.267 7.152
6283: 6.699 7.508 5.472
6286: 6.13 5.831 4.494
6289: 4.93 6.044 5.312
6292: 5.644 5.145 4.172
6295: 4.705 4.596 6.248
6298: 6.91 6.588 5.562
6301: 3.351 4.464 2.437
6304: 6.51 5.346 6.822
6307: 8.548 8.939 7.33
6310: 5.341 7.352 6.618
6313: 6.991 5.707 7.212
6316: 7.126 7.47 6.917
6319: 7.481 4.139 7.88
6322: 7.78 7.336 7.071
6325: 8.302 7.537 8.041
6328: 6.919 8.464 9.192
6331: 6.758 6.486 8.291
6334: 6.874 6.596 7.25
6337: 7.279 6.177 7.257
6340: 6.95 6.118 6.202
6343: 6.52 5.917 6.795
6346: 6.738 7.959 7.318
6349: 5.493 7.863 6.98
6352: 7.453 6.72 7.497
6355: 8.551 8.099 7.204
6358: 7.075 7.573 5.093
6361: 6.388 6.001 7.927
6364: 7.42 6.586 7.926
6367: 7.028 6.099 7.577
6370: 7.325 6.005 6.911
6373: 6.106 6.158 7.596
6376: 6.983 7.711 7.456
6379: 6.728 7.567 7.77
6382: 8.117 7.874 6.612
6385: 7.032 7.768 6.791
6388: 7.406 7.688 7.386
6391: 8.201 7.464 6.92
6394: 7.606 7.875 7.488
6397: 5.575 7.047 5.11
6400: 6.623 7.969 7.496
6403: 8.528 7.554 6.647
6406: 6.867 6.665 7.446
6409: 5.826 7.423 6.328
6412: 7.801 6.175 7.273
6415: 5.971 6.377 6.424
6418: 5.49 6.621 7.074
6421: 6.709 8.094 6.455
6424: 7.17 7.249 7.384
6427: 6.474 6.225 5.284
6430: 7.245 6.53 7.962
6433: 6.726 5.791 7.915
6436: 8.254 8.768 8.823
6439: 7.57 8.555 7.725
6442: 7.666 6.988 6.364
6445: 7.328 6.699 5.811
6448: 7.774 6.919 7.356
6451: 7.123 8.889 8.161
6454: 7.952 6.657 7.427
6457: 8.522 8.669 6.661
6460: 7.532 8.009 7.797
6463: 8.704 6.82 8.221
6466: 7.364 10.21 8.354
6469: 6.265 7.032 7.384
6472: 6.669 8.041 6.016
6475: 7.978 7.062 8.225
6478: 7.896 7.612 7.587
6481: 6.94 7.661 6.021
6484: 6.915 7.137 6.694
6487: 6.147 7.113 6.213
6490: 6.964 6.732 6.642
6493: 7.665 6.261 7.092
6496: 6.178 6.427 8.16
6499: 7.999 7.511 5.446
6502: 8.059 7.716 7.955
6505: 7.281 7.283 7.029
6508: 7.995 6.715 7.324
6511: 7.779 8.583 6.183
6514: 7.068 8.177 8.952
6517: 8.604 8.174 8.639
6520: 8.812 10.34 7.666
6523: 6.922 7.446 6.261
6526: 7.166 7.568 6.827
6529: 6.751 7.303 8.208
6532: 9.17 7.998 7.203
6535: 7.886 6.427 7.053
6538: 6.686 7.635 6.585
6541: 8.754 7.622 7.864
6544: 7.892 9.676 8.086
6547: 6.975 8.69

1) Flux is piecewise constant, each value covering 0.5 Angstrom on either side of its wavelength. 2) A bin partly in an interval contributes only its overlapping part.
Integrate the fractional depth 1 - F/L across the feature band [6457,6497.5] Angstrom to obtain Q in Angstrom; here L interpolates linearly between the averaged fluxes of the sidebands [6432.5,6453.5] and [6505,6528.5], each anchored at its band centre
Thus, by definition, 1.6 Angstrom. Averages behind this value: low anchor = 7.49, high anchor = 7.71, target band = 7.29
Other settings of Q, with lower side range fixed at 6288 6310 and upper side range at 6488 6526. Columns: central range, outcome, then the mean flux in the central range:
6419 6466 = -3.3 Angstrom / 7.38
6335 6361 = -3.7 Angstrom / 6.95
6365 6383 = -2.3 Angstrom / 7.13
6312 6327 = -3.2 Angstrom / 7.09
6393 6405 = -1.1 Angstrom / 7.14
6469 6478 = -0.1 Angstrom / 7.28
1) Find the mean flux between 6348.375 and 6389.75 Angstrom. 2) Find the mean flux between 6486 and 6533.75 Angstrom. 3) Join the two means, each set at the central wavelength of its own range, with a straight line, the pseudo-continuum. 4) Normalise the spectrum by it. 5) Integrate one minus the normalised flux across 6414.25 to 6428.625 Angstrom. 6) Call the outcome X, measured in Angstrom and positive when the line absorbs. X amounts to 1.10 Angstrom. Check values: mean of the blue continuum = 7.13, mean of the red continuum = 7.45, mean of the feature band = 6.69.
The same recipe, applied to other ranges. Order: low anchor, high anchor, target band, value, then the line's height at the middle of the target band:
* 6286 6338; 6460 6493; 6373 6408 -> -1.8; 6.88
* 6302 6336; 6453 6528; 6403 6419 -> 1.1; 7.24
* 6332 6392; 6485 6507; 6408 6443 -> 0.1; 7.06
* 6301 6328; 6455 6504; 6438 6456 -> -0.5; 7.21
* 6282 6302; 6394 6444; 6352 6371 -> -2.2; 6.37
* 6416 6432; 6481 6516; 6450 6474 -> -2.7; 6.94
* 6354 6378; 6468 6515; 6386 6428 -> 0.5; 7.08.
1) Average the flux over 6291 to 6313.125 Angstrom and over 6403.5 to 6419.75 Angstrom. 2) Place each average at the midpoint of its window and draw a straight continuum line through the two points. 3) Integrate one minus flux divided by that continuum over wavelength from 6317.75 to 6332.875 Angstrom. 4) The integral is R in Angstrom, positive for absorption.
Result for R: -3.4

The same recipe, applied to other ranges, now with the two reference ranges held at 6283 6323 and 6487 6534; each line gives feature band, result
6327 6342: -2.1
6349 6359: -1.5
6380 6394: -1.7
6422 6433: 0.1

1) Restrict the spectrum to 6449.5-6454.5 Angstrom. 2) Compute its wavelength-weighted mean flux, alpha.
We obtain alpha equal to 7.9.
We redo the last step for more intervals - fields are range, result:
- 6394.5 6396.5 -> 7.68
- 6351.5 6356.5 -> 7.66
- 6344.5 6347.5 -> 7.16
